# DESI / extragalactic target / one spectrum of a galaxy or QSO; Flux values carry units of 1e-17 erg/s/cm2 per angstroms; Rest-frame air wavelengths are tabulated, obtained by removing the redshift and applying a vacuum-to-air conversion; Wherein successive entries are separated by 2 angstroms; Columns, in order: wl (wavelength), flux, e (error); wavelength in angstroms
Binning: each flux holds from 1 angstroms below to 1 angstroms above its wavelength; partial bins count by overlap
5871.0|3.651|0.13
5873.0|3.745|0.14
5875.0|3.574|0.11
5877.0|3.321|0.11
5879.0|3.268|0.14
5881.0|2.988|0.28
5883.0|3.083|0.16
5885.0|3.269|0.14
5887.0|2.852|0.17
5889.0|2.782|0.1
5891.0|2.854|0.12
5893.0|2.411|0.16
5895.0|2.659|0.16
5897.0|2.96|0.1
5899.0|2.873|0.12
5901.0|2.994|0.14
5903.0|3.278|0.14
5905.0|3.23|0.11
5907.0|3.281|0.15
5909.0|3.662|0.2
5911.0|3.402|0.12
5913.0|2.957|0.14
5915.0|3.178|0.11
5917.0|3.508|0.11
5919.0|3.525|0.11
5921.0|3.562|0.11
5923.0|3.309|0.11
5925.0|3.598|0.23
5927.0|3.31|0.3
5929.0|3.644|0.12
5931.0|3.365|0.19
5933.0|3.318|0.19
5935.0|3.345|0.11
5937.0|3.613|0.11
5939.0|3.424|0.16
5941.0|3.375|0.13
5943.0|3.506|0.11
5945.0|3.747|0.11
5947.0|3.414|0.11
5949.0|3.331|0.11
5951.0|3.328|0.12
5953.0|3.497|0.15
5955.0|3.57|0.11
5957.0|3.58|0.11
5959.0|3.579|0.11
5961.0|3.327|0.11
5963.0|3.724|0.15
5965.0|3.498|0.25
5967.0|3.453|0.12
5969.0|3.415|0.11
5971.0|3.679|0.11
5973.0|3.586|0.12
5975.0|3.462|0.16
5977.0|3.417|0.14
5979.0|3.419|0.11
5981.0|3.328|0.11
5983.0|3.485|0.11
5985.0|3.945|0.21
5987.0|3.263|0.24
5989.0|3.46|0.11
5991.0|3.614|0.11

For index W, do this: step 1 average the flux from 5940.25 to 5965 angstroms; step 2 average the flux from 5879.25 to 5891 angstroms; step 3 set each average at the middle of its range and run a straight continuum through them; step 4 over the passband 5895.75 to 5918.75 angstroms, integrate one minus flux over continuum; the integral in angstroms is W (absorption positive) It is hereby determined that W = -0.36 angstroms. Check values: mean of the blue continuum 3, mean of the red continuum 3.5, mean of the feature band 3.22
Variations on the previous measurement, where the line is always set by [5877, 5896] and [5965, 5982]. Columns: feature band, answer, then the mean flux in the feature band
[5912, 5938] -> -1.91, 3.4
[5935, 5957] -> -1.19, 3.48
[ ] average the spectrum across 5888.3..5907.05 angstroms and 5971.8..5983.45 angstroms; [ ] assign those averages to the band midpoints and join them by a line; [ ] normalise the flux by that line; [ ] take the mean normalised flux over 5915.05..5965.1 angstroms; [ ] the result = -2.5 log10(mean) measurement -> -0.090 mag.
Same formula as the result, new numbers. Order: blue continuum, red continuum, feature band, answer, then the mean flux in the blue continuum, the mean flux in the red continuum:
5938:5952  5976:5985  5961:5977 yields -0.02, 3.45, 3.47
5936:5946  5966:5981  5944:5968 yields 0.00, 3.53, 3.48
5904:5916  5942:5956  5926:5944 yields -0.01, 3.29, 3.48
